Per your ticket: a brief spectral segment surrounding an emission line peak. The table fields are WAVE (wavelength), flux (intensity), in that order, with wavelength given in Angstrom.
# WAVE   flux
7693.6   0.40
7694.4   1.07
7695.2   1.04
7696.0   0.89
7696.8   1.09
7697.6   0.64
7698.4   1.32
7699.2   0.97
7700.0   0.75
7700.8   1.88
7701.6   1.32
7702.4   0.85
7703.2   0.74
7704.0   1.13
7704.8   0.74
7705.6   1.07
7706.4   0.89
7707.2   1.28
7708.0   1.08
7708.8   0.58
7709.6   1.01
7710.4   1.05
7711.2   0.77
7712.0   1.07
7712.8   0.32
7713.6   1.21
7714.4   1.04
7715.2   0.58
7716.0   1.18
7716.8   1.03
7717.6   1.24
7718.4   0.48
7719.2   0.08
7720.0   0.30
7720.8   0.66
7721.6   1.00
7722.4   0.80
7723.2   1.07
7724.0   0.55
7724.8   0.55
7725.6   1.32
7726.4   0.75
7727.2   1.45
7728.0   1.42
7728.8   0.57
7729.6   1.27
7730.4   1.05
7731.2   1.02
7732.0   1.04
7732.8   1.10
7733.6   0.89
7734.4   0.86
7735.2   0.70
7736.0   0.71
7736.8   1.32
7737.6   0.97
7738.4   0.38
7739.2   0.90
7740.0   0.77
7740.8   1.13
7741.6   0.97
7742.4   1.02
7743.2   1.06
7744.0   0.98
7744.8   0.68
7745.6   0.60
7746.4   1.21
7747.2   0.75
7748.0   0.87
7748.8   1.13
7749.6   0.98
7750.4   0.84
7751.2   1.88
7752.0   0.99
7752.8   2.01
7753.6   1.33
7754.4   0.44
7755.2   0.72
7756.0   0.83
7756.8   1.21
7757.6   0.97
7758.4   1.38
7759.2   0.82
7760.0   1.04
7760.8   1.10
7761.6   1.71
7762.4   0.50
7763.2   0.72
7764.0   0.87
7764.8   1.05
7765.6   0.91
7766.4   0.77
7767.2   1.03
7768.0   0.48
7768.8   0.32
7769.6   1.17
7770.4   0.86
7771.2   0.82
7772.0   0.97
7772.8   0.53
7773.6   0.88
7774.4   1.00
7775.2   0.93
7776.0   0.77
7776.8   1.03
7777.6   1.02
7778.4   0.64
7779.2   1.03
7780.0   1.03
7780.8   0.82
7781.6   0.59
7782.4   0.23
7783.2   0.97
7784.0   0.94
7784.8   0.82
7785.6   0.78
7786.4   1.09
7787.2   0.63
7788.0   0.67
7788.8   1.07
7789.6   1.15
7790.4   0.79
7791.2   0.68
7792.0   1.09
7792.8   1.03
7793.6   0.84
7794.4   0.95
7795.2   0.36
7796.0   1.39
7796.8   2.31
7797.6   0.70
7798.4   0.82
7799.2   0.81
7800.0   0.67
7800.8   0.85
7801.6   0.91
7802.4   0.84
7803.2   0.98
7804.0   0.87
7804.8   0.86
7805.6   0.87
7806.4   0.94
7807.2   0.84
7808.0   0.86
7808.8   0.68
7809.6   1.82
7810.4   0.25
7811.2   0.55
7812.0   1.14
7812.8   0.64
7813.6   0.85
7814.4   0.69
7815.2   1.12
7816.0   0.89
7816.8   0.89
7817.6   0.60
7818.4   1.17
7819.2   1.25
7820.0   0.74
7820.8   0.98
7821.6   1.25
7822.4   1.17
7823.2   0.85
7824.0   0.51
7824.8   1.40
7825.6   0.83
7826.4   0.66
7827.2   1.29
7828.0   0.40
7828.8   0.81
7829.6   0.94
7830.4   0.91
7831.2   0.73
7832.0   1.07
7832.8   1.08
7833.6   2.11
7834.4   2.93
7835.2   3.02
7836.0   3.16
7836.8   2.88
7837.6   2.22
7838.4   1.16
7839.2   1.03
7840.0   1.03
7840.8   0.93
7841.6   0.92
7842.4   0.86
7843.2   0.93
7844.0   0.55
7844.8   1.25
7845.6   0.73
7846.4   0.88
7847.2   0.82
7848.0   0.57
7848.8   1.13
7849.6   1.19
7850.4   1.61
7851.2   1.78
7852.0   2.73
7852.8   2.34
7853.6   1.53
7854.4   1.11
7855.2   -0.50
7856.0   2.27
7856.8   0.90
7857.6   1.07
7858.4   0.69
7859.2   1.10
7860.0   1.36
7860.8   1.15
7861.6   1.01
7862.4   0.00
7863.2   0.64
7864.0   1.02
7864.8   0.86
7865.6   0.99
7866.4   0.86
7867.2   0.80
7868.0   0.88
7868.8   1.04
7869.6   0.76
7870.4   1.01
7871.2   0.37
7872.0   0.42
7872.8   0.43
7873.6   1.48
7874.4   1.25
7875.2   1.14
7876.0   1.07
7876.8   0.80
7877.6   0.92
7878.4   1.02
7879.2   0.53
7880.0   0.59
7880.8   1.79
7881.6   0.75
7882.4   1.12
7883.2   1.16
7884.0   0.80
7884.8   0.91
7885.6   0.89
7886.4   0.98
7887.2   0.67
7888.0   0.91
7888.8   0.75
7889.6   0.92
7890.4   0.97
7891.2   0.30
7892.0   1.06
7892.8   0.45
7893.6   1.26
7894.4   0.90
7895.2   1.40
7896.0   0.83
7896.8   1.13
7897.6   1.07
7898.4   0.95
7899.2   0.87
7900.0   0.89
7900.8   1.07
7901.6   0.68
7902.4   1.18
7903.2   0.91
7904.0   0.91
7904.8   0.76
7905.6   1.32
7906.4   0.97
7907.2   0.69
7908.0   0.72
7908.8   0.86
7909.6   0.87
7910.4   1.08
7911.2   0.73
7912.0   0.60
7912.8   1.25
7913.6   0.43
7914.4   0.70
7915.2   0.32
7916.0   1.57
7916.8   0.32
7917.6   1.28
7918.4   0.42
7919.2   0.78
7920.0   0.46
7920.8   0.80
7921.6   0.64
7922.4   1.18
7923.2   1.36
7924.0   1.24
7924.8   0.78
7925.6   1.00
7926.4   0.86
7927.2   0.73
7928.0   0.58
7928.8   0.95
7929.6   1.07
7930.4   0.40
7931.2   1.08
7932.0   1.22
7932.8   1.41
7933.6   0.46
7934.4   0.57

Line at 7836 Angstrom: [S II] 6716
